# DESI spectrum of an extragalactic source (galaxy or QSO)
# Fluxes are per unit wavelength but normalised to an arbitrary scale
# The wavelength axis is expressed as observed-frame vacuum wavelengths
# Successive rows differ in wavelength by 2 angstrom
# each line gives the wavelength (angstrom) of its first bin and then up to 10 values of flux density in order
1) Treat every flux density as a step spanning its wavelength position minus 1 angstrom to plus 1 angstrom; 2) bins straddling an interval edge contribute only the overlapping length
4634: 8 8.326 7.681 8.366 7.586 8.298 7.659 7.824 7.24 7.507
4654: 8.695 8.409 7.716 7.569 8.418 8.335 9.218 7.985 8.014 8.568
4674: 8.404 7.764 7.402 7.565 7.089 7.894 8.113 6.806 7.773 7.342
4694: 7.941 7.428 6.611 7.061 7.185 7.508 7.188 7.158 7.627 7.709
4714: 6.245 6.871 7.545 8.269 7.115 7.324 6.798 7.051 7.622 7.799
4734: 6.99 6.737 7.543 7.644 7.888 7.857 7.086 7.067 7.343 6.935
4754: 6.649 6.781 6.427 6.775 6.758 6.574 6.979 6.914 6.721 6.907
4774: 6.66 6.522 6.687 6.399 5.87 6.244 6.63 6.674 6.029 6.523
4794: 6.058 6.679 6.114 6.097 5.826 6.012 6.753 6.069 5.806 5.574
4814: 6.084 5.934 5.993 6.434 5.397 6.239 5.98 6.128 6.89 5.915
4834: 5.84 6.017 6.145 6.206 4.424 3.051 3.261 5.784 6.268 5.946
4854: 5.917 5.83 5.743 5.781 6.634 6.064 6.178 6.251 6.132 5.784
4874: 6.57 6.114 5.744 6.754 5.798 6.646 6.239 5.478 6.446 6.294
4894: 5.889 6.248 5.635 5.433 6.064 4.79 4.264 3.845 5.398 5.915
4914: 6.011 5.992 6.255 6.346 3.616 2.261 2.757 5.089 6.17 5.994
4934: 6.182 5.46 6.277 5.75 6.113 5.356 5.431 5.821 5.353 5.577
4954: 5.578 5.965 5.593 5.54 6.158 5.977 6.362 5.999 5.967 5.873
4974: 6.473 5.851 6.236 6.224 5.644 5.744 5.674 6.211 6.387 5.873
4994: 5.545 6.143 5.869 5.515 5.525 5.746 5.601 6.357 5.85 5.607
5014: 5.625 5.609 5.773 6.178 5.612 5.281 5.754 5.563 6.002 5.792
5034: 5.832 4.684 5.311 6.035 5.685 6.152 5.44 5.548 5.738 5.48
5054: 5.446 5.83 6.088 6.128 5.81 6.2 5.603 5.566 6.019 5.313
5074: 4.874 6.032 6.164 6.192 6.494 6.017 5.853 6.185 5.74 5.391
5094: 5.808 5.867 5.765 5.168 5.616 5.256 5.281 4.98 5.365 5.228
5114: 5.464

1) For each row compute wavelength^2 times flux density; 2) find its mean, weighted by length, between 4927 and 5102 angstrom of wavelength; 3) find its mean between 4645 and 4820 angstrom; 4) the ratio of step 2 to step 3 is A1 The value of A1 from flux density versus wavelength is 0.9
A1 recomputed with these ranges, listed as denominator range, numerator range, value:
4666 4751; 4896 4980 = 0.82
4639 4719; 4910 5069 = 0.84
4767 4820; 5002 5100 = 1.01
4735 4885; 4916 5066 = 0.98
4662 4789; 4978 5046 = 0.90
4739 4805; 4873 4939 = 0.88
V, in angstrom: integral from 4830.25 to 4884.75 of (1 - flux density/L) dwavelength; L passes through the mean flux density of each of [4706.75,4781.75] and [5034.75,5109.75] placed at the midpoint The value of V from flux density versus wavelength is 6.4 angstrom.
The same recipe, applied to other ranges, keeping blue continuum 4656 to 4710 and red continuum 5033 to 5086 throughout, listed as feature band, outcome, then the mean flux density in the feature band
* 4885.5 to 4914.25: 4.4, 5.57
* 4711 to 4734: 0.6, 7.29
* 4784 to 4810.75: 3.2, 6.26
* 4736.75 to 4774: 1.5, 7.03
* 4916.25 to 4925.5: 2.6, 4.63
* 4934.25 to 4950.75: 1.7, 5.72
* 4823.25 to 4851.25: 5.4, 5.58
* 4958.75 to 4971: 0.5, 5.99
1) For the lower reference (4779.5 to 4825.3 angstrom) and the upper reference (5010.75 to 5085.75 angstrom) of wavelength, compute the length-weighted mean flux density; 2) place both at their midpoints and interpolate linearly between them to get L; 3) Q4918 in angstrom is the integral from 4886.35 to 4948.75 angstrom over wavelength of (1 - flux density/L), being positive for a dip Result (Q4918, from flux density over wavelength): 5.4 angstrom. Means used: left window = 6.15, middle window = 5.44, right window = 5.74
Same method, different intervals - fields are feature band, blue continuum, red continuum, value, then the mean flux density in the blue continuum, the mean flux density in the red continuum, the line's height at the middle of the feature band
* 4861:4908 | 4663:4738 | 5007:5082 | 4.6 angstrom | 7.52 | 5.74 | 6.57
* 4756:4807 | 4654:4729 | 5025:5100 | 4.9 angstrom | 7.61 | 5.76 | 7.16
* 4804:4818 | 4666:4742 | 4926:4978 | 1.5 angstrom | 7.48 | 5.78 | 6.75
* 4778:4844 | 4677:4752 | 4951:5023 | 7.5 angstrom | 7.35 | 5.87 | 6.83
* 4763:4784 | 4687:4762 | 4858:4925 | 0.6 angstrom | 7.23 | 5.72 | 6.79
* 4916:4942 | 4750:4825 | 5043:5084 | 3.6 angstrom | 6.38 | 5.81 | 6.09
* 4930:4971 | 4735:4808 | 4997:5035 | 1.1 angstrom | 6.7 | 5.74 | 6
